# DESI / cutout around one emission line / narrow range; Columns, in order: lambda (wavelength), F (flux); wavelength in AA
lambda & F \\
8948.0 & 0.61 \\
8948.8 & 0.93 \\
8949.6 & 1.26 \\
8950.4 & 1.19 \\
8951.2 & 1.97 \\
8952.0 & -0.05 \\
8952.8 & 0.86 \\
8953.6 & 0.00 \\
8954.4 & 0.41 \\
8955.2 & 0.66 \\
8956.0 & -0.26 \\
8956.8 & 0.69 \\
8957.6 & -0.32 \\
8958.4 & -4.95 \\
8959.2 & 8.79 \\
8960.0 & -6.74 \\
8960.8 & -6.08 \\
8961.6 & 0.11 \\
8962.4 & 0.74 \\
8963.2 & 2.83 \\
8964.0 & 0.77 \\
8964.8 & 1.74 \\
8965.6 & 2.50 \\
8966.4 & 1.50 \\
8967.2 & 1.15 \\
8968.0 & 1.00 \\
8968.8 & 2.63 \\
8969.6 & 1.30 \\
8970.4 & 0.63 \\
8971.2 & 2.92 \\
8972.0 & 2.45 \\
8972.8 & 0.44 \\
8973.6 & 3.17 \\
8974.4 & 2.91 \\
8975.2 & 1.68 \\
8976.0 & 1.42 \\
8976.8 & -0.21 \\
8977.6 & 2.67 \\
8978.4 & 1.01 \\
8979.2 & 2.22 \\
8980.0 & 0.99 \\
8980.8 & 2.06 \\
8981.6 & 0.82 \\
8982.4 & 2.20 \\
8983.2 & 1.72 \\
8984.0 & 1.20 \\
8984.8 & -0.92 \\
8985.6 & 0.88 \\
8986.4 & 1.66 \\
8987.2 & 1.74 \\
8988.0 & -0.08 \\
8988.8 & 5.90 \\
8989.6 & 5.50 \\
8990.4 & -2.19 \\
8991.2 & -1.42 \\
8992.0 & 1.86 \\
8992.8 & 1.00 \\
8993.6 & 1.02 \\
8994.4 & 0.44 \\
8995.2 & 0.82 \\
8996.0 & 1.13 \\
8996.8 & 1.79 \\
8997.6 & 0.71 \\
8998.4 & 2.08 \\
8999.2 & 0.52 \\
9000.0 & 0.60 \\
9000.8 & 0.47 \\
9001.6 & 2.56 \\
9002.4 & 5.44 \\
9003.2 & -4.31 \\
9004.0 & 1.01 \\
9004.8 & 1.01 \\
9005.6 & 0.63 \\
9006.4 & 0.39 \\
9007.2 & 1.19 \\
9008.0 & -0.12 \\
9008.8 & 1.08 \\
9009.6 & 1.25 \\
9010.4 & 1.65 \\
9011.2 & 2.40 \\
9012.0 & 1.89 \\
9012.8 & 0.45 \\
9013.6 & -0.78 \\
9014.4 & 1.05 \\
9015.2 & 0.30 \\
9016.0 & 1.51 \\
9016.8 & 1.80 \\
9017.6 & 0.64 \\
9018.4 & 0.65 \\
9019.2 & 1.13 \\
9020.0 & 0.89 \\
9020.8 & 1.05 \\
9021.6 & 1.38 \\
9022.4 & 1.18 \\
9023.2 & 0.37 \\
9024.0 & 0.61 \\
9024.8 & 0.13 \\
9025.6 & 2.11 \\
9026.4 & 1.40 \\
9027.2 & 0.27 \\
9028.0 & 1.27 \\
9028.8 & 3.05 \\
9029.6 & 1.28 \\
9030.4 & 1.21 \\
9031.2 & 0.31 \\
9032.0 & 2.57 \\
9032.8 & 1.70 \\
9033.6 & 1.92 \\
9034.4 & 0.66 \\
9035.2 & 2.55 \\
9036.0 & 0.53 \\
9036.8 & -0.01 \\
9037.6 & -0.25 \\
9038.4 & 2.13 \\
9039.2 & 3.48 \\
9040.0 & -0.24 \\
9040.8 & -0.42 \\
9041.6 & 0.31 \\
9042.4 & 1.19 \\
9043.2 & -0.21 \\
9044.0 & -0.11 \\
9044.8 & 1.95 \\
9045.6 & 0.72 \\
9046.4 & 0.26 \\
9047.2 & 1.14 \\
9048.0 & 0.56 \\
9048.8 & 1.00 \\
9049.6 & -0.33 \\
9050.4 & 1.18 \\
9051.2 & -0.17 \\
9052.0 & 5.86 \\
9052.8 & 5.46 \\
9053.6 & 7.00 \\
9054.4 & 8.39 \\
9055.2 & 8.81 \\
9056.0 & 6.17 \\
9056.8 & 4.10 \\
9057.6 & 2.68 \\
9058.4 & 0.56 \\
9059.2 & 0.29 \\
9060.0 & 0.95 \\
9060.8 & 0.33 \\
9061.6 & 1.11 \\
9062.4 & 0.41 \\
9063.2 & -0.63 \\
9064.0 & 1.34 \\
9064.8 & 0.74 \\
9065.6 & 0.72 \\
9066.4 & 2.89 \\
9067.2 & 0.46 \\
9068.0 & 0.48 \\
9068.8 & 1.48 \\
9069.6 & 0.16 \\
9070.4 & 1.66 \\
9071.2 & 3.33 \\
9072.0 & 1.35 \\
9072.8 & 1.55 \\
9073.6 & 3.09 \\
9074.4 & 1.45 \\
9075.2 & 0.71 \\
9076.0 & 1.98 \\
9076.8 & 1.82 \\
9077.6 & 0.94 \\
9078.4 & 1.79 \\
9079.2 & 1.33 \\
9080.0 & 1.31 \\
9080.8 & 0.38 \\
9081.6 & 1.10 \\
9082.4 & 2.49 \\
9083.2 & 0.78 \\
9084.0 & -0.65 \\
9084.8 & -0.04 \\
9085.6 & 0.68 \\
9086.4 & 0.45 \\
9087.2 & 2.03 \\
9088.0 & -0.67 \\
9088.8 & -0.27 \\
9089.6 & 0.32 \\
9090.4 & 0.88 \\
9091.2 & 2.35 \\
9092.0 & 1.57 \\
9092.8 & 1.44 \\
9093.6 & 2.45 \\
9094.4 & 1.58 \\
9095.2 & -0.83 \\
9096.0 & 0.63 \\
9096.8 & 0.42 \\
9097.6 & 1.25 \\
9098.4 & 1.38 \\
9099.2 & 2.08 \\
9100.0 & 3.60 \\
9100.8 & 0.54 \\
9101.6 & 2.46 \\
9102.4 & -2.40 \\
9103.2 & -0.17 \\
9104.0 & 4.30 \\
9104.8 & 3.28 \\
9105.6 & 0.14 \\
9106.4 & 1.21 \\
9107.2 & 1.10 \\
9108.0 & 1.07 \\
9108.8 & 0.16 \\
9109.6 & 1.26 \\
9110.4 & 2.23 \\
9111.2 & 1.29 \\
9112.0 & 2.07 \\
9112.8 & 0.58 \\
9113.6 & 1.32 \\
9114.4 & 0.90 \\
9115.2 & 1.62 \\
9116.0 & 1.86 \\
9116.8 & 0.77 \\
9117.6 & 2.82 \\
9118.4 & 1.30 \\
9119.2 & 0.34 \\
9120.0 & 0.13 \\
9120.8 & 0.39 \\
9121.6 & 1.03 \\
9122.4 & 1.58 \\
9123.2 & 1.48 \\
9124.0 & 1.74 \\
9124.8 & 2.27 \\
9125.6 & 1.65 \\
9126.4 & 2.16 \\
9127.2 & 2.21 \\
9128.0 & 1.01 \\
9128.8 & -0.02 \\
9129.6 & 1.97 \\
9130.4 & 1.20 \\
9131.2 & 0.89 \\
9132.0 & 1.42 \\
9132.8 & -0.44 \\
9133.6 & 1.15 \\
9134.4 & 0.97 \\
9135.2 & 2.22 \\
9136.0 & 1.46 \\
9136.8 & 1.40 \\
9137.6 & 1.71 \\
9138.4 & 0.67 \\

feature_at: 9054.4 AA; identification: H-beta 4861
